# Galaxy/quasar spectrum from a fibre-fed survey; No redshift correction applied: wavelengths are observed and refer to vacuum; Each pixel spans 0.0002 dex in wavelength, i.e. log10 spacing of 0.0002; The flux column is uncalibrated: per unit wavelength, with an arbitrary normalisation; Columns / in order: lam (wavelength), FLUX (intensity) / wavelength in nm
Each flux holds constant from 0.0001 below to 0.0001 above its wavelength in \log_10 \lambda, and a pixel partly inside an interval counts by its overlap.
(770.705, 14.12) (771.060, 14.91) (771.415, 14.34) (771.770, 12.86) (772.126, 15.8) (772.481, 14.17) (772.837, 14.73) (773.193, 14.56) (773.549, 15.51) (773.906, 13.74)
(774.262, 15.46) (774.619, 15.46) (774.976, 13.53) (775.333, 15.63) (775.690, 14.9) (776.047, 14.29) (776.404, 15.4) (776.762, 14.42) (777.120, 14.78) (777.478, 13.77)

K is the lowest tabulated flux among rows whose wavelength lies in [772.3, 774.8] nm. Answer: 13.74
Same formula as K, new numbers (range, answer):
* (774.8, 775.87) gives 13.53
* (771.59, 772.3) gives 12.86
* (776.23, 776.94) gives 14.42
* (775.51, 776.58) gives 14.29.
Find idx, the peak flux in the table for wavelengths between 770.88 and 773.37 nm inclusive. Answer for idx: 15.8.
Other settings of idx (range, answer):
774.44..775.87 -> 15.63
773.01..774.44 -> 15.51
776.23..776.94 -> 15.4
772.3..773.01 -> 14.73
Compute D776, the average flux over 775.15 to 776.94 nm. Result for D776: 14.9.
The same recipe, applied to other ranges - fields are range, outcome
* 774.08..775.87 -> 15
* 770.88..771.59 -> 14.6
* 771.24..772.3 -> 14.3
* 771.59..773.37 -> 14.4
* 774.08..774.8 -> 15.4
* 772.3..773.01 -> 14.5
